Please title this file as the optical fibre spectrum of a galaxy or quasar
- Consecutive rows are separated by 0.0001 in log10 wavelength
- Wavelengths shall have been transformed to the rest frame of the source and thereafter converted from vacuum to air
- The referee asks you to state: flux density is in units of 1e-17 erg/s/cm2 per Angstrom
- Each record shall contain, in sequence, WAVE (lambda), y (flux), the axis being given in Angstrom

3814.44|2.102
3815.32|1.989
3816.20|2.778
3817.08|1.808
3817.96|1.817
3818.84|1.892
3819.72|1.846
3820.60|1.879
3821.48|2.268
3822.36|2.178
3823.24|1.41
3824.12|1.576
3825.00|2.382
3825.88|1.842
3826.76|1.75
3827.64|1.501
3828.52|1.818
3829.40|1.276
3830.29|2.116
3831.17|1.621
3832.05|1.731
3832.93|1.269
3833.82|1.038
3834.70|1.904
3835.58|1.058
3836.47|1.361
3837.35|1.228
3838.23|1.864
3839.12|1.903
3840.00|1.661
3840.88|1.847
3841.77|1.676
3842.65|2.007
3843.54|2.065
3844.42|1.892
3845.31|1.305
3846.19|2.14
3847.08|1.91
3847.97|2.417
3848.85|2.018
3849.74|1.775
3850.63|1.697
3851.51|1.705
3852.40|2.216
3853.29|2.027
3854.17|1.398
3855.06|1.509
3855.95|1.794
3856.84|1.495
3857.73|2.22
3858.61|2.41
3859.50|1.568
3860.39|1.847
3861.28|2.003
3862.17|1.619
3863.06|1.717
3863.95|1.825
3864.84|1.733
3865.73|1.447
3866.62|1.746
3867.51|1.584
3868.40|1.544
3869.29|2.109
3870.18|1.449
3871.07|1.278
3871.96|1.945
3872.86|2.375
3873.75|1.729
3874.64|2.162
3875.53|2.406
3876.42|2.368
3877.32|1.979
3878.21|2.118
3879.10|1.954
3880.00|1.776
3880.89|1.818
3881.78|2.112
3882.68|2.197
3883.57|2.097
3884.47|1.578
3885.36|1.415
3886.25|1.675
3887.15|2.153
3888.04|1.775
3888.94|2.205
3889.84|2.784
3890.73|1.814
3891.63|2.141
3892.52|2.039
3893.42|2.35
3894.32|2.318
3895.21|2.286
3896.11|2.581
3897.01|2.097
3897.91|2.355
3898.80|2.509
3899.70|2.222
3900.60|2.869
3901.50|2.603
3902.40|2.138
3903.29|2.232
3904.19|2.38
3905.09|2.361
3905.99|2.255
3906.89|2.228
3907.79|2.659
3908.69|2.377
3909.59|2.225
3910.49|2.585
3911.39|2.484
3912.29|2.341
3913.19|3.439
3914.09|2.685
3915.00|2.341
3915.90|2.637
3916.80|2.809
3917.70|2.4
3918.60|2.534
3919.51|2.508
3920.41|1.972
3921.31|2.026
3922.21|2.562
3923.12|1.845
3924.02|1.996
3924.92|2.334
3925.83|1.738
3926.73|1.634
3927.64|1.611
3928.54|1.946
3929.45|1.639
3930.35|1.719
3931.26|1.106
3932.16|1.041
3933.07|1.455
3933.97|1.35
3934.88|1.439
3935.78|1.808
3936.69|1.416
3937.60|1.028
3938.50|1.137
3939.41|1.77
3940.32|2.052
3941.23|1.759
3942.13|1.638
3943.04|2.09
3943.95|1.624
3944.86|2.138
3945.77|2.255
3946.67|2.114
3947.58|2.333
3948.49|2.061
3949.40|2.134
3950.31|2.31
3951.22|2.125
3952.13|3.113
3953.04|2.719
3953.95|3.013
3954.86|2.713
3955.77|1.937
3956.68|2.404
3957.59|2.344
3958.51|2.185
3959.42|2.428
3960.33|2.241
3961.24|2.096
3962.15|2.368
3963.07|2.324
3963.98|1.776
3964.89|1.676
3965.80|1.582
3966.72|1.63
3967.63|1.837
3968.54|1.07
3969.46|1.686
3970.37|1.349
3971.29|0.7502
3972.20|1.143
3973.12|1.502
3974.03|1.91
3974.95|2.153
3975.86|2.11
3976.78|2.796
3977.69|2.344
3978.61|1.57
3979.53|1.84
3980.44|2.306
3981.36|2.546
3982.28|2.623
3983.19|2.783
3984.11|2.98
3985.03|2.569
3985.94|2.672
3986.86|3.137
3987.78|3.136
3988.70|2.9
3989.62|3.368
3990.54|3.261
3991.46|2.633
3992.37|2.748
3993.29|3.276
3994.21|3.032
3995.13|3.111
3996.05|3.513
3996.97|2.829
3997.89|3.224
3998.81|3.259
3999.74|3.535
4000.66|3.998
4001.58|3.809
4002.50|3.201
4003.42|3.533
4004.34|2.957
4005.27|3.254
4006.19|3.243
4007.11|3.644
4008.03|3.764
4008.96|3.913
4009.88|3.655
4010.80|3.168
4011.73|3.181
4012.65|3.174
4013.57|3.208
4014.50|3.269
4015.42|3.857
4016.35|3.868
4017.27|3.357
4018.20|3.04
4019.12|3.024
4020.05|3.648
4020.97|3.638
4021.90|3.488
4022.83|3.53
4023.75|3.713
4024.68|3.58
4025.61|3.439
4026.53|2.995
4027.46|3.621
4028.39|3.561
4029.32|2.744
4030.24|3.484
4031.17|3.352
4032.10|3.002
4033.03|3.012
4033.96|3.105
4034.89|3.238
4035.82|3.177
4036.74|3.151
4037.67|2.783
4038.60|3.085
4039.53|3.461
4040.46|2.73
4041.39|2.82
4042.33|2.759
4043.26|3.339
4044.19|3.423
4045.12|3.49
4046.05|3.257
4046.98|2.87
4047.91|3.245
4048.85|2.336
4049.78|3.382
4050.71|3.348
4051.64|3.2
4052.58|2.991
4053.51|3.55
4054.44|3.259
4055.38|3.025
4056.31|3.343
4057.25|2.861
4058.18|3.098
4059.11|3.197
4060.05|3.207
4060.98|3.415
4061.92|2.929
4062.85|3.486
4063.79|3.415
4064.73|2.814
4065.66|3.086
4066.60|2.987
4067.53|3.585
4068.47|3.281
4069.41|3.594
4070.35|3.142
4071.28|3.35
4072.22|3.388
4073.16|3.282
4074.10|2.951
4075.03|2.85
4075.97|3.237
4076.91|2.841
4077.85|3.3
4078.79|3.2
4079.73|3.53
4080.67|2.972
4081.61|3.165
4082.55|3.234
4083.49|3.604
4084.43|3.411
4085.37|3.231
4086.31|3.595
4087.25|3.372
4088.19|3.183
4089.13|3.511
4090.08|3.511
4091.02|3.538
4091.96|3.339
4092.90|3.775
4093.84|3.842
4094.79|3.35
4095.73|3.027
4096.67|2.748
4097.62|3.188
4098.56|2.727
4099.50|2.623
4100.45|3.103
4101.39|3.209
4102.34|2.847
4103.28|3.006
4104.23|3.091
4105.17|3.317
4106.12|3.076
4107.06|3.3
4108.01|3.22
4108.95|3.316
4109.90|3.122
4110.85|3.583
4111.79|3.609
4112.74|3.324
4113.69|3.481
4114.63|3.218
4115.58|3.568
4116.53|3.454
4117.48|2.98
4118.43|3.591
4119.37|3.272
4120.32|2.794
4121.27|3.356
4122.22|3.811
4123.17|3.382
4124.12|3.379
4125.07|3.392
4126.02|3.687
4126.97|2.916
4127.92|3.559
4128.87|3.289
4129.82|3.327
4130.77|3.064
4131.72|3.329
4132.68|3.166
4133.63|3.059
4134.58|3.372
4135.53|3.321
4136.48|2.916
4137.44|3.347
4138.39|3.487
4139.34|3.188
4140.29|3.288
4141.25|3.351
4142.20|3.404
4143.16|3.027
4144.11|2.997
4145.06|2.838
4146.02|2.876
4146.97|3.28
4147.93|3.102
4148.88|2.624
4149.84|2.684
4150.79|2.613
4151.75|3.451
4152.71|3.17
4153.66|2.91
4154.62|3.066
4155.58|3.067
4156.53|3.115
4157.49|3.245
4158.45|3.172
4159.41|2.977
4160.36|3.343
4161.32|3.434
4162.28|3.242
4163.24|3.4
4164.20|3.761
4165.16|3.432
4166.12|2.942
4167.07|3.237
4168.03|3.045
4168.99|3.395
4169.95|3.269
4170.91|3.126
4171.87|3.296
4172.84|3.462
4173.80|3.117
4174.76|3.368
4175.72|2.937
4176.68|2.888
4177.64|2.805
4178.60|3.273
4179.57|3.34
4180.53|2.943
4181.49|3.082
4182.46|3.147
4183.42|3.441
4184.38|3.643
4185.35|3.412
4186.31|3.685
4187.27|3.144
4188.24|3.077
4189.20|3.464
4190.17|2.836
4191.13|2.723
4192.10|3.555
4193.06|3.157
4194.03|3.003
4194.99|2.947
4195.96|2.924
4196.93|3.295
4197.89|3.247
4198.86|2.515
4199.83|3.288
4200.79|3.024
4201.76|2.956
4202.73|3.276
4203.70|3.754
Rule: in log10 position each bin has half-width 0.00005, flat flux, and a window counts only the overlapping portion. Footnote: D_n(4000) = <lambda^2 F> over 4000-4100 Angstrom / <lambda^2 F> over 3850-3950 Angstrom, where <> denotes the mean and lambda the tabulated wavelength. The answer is 1.76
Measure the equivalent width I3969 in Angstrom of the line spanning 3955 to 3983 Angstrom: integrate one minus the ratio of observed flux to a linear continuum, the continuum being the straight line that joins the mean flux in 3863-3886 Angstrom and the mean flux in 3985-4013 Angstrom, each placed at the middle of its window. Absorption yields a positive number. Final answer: 9.14 Angstrom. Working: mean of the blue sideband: 1.87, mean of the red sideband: 3.26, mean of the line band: 1.97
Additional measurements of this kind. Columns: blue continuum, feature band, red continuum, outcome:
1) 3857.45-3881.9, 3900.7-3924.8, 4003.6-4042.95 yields -1.44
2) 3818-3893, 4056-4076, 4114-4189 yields -2.71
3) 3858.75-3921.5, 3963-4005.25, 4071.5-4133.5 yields 2.00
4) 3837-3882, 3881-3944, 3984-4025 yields 7.38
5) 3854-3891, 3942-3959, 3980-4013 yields 2.54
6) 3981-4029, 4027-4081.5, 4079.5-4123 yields 1.78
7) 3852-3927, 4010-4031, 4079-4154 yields -4.81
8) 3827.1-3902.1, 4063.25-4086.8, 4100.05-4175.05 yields -2.58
